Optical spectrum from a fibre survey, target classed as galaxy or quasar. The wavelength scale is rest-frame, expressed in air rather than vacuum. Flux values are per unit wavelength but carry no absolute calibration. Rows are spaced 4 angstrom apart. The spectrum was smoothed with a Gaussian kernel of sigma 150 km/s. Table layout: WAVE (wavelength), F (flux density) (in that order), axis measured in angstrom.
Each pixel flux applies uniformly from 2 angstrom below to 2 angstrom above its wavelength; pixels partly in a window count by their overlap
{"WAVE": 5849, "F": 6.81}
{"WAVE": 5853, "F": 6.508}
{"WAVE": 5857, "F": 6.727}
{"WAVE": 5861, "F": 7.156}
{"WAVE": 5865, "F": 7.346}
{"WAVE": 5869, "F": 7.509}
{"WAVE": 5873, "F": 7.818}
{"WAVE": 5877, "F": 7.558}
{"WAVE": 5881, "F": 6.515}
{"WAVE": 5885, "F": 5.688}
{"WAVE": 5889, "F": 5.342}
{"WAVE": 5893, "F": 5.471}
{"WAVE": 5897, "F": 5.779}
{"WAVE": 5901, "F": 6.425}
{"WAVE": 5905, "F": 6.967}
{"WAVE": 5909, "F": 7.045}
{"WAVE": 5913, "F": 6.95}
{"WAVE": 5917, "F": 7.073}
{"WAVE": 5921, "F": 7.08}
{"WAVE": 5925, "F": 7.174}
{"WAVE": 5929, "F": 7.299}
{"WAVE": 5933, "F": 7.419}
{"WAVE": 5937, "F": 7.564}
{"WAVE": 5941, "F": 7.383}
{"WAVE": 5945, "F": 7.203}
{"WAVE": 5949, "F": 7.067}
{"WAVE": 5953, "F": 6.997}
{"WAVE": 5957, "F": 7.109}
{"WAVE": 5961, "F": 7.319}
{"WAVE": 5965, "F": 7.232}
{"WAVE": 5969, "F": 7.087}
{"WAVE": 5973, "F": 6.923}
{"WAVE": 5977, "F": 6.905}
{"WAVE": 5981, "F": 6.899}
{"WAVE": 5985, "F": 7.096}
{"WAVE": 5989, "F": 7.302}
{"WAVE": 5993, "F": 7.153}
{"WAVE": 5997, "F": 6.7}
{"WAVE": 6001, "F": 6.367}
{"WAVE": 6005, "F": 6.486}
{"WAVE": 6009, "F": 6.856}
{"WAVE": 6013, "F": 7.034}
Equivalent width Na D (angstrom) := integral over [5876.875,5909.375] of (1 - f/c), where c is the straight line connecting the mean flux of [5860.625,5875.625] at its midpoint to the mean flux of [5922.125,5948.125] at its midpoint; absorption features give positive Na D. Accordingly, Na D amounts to 5.4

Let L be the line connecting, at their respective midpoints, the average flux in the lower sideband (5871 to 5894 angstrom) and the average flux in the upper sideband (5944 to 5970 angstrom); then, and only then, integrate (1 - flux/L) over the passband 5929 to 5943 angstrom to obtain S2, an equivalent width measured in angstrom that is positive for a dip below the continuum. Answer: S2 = -0.98 angstrom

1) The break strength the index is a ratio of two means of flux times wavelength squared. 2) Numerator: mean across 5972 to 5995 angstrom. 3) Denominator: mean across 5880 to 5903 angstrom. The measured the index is 1.25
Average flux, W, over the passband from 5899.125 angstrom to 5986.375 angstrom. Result 7.1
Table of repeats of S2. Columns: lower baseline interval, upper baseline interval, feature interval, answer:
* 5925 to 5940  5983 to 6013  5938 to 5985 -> 0.3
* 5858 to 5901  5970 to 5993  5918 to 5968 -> -2.6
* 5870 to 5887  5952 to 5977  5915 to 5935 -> -0.5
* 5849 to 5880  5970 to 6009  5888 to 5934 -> 2.5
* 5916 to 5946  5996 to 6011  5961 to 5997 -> -1.3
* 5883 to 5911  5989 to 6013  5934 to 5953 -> -2.6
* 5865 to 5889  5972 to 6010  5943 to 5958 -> -0.5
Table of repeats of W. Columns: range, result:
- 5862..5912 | 6.64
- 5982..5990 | 7.15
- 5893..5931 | 6.79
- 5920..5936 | 7.27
